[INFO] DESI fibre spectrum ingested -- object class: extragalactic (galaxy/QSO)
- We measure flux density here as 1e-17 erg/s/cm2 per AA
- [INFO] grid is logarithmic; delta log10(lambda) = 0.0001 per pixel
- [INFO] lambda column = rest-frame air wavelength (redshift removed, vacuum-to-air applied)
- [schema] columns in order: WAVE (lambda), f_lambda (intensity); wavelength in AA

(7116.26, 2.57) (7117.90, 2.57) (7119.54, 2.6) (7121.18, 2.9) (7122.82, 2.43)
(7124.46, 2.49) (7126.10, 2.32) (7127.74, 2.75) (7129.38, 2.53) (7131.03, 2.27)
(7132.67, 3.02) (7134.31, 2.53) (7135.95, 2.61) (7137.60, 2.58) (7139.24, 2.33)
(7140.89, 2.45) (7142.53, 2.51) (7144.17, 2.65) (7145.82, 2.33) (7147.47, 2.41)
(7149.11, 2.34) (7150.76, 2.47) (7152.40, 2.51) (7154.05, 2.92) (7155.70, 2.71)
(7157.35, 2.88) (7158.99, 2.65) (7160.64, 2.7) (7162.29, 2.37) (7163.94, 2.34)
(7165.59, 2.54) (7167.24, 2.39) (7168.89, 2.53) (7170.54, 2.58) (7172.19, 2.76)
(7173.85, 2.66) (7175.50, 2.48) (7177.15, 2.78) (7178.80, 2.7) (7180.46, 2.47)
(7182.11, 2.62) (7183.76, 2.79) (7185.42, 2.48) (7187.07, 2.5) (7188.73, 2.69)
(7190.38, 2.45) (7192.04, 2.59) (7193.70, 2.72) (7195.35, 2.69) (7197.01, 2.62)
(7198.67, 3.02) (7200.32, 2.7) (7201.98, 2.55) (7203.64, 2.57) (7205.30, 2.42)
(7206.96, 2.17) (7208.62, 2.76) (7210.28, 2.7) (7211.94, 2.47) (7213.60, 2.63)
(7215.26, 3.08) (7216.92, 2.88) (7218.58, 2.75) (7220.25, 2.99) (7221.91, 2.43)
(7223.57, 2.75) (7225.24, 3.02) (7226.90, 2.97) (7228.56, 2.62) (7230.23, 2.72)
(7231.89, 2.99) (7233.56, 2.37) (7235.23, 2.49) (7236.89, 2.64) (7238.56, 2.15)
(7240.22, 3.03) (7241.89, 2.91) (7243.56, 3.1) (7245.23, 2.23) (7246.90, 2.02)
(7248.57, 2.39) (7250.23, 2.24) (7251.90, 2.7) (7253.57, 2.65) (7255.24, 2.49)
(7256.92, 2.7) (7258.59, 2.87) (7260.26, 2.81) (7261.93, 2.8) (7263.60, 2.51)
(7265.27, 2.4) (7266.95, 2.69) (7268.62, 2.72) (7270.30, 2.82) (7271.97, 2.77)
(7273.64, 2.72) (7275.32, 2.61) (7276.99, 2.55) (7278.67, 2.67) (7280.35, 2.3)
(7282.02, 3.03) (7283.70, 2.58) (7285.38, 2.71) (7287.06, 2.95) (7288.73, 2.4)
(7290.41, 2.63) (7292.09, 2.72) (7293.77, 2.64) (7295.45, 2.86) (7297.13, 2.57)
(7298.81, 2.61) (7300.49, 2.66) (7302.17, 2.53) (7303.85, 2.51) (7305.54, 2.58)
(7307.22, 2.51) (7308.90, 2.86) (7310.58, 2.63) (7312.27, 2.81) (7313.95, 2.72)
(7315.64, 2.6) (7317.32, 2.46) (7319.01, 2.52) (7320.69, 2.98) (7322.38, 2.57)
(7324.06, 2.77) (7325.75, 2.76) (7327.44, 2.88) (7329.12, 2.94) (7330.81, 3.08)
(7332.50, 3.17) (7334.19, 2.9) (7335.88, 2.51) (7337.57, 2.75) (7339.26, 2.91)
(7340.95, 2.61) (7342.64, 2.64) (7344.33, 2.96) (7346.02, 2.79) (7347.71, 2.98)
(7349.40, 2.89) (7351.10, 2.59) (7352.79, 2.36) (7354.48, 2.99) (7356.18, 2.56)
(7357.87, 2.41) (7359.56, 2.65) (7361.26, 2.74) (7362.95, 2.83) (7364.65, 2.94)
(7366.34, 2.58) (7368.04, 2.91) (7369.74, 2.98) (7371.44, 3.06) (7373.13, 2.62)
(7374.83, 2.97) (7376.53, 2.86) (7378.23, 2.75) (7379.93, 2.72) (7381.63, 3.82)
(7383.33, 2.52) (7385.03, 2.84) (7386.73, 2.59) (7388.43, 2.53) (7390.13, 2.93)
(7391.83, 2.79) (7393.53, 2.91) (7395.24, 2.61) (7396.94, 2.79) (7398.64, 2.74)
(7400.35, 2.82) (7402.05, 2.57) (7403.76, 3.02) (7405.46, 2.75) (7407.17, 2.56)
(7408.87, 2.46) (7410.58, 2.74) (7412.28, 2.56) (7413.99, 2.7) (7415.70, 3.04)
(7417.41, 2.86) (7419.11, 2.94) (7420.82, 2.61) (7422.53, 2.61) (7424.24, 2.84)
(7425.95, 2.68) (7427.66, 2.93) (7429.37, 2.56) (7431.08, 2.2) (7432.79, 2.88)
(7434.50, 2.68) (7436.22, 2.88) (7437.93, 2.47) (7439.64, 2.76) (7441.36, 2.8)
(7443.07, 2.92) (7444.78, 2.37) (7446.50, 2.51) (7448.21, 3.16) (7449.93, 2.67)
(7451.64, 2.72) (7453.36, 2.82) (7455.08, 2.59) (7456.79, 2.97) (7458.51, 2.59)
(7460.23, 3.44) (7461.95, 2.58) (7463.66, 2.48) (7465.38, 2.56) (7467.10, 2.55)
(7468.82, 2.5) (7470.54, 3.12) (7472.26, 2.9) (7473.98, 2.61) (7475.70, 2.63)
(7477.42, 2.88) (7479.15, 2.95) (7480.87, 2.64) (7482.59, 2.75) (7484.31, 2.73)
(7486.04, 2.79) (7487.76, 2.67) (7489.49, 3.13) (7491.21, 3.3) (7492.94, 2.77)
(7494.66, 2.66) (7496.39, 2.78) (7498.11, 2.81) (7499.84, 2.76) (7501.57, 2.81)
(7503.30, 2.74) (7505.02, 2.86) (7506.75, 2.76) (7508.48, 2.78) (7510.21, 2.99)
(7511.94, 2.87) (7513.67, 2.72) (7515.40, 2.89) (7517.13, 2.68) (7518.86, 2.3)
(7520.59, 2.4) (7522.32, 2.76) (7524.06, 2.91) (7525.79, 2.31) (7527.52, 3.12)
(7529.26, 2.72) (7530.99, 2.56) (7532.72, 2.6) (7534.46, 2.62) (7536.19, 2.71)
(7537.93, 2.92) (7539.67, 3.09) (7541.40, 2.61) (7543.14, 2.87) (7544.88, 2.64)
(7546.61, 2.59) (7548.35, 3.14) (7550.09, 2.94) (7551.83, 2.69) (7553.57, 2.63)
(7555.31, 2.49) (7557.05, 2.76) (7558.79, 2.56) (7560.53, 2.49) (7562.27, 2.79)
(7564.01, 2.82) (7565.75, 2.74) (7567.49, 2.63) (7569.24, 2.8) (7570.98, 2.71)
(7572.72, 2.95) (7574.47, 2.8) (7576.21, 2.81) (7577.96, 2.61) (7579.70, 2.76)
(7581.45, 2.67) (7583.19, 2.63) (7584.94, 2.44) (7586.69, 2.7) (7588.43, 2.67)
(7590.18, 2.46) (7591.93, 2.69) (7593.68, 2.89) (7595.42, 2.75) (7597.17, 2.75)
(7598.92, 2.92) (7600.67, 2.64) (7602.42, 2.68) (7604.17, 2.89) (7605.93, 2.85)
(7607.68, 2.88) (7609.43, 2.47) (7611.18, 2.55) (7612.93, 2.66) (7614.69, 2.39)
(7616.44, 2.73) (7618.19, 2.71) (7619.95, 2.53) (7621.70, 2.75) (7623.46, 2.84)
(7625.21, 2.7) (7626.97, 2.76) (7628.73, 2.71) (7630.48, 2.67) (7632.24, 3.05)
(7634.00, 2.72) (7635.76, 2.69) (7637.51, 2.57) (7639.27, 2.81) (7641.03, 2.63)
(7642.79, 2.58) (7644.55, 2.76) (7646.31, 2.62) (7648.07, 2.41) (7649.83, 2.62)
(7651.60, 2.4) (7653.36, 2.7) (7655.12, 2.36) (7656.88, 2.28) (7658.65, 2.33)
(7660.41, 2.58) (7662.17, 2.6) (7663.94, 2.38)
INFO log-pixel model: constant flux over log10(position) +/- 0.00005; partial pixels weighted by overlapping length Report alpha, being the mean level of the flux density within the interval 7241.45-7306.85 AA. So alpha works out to 2.63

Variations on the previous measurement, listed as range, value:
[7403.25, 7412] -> 2.69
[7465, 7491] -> 2.78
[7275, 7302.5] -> 2.65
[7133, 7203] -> 2.59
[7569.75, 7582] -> 2.76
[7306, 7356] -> 2.76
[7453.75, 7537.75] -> 2.76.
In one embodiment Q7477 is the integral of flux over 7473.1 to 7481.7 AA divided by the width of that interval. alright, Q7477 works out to 2.74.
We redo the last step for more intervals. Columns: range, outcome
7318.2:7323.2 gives 2.69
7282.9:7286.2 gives 2.64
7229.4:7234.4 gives 2.69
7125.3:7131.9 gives 2.47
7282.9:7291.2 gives 2.65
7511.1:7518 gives 2.79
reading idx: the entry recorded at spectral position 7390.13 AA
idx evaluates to 2.93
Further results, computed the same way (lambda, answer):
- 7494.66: 2.66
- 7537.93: 2.92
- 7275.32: 2.61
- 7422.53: 2.61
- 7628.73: 2.71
